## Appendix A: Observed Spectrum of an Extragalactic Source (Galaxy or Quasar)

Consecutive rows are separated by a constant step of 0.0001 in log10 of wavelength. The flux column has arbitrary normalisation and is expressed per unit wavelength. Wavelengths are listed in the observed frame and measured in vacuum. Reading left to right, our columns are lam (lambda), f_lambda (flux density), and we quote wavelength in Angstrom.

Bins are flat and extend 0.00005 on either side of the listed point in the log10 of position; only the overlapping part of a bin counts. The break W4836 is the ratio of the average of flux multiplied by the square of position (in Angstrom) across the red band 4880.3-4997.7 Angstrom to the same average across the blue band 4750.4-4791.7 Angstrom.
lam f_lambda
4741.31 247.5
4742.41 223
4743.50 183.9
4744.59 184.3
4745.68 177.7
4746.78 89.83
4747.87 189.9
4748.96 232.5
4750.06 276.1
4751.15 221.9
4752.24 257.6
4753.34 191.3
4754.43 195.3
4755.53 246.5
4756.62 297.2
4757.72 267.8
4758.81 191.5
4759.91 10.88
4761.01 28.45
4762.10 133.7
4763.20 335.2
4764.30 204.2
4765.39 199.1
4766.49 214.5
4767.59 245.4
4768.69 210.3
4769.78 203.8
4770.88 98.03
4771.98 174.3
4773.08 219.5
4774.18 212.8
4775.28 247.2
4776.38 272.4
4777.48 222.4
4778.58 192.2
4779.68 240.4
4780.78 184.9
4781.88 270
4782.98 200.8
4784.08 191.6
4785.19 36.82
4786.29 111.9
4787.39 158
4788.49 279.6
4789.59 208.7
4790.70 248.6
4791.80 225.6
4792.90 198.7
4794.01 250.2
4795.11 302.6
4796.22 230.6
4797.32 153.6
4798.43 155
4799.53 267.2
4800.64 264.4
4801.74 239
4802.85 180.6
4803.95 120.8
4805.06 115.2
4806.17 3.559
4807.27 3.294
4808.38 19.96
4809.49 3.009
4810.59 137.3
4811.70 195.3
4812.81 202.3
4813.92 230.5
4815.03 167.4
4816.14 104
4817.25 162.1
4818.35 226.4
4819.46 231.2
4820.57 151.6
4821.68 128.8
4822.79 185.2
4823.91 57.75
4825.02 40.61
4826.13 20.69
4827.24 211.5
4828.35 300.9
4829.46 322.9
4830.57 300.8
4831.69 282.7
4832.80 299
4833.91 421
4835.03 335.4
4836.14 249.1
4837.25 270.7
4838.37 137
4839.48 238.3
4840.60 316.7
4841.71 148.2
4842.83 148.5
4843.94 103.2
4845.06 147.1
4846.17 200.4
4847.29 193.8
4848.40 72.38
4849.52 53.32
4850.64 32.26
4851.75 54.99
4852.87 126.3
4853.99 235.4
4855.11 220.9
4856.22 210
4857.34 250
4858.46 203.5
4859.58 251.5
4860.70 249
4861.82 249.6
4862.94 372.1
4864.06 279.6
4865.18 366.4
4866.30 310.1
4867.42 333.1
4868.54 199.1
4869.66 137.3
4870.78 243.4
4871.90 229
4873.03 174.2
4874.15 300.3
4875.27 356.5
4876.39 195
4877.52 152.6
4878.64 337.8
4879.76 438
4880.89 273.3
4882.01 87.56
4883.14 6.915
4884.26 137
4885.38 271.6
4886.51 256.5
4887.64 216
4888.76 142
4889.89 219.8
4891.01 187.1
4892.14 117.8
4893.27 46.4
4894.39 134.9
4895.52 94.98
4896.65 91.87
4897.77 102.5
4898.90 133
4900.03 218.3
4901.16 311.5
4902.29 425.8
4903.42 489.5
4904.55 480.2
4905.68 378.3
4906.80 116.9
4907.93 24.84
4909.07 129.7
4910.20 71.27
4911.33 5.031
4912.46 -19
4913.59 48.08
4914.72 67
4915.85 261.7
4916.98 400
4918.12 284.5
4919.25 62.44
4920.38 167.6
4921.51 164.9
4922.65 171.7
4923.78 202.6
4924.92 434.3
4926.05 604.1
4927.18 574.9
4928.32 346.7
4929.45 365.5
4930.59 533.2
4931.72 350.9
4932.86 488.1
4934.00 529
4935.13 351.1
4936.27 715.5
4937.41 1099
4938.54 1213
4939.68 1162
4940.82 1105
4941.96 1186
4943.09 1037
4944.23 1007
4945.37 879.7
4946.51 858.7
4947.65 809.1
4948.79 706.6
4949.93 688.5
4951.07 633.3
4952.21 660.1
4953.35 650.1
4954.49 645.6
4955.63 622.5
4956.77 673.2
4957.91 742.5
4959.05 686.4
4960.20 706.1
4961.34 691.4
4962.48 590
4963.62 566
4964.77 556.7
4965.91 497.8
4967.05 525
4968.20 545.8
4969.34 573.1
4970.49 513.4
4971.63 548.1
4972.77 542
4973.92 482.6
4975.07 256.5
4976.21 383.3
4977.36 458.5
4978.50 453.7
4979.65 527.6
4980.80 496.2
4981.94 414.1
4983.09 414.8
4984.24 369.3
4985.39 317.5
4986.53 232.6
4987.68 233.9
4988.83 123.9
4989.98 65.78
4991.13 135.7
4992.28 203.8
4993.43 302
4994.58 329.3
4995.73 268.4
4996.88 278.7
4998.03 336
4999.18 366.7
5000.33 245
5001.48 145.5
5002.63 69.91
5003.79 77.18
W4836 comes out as 2.2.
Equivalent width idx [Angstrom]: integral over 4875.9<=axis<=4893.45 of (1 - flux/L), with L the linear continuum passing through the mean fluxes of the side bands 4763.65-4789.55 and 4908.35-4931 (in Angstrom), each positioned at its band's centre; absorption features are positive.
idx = 2.6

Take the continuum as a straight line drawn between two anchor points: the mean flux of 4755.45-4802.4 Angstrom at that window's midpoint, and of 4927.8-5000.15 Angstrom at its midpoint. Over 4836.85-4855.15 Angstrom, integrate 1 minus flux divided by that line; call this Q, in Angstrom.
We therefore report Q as 9.6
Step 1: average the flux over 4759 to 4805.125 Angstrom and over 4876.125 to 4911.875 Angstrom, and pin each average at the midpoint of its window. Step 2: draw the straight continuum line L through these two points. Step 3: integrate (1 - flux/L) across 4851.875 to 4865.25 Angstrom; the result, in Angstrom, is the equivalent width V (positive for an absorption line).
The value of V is -3.0 Angstrom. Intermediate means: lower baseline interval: 197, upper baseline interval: 197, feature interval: 241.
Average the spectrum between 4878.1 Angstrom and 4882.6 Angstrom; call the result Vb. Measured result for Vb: 282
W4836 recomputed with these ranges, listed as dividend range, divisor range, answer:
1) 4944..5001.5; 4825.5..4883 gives 2.26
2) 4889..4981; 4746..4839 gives 2.56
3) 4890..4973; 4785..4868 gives 2.55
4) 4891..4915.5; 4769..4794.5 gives 0.87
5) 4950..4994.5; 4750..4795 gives 2.52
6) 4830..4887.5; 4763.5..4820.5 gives 1.25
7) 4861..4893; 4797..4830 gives 1.56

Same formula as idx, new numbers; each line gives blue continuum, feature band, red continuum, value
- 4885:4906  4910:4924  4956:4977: 7.9 Angstrom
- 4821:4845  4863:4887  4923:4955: 9.4 Angstrom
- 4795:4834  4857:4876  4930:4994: 3.2 Angstrom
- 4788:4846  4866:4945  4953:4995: 4.6 Angstrom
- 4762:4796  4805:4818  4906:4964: 7.7 Angstrom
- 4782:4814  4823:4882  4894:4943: 9.6 Angstrom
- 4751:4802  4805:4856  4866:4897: 8.5 Angstrom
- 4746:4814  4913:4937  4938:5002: 6.3 Angstrom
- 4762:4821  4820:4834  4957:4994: 2.1 Angstrom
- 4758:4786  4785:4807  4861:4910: 1.1 Angstrom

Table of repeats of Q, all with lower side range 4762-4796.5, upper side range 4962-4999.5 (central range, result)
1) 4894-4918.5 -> 9.90 Angstrom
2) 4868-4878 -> 2.48 Angstrom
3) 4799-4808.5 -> 3.75 Angstrom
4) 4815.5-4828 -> 5.40 Angstrom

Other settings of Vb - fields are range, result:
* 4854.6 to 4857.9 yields 227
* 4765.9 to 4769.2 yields 223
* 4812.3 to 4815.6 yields 199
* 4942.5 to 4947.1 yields 947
